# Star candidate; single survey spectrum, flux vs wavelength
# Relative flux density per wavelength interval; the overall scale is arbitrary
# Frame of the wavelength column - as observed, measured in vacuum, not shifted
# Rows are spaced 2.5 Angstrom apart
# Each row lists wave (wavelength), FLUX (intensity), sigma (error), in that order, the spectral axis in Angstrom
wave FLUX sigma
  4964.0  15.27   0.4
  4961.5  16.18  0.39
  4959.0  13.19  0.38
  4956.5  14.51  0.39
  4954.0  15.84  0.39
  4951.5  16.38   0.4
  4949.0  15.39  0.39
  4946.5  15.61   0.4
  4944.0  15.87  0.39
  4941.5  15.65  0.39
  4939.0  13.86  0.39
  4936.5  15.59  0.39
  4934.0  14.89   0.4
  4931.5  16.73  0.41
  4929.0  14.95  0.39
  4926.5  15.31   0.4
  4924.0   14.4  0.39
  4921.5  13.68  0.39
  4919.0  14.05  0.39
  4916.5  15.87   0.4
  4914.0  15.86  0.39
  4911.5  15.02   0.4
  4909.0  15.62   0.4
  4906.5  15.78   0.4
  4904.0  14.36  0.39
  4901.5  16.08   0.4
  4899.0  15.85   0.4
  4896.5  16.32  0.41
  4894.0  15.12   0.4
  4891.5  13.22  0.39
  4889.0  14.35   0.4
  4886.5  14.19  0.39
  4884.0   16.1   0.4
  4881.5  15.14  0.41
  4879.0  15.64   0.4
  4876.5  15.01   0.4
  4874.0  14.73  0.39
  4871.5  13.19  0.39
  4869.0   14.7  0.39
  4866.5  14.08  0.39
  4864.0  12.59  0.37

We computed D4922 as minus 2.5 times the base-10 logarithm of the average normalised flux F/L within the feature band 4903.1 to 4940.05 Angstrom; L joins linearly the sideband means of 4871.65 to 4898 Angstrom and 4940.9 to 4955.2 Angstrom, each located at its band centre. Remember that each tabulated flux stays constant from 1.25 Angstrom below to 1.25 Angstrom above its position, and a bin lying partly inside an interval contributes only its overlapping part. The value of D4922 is 0.02 mag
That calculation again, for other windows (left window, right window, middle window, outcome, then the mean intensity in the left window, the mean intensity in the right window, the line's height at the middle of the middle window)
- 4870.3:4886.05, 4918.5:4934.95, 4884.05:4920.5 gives -0.02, 14.9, 14.9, 14.9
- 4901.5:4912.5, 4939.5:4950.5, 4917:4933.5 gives 0.04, 15.3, 15.5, 15.4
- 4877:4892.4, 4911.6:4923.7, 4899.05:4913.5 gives -0.04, 14.8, 14.8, 14.8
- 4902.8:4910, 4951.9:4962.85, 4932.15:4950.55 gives -0.02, 15.2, 15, 15.1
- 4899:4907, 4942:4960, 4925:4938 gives -0.01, 15.4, 15.3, 15.4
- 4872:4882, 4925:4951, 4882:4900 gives 0.00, 15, 15.4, 15.1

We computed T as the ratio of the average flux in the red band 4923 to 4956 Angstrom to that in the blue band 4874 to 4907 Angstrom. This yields 1.0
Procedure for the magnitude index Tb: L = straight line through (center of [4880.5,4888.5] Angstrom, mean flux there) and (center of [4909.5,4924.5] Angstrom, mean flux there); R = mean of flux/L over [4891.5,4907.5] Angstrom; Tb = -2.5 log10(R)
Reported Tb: -0.03 mag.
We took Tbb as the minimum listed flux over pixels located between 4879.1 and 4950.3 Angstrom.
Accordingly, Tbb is 13.22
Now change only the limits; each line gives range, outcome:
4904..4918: 14.36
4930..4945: 13.86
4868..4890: 13.19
